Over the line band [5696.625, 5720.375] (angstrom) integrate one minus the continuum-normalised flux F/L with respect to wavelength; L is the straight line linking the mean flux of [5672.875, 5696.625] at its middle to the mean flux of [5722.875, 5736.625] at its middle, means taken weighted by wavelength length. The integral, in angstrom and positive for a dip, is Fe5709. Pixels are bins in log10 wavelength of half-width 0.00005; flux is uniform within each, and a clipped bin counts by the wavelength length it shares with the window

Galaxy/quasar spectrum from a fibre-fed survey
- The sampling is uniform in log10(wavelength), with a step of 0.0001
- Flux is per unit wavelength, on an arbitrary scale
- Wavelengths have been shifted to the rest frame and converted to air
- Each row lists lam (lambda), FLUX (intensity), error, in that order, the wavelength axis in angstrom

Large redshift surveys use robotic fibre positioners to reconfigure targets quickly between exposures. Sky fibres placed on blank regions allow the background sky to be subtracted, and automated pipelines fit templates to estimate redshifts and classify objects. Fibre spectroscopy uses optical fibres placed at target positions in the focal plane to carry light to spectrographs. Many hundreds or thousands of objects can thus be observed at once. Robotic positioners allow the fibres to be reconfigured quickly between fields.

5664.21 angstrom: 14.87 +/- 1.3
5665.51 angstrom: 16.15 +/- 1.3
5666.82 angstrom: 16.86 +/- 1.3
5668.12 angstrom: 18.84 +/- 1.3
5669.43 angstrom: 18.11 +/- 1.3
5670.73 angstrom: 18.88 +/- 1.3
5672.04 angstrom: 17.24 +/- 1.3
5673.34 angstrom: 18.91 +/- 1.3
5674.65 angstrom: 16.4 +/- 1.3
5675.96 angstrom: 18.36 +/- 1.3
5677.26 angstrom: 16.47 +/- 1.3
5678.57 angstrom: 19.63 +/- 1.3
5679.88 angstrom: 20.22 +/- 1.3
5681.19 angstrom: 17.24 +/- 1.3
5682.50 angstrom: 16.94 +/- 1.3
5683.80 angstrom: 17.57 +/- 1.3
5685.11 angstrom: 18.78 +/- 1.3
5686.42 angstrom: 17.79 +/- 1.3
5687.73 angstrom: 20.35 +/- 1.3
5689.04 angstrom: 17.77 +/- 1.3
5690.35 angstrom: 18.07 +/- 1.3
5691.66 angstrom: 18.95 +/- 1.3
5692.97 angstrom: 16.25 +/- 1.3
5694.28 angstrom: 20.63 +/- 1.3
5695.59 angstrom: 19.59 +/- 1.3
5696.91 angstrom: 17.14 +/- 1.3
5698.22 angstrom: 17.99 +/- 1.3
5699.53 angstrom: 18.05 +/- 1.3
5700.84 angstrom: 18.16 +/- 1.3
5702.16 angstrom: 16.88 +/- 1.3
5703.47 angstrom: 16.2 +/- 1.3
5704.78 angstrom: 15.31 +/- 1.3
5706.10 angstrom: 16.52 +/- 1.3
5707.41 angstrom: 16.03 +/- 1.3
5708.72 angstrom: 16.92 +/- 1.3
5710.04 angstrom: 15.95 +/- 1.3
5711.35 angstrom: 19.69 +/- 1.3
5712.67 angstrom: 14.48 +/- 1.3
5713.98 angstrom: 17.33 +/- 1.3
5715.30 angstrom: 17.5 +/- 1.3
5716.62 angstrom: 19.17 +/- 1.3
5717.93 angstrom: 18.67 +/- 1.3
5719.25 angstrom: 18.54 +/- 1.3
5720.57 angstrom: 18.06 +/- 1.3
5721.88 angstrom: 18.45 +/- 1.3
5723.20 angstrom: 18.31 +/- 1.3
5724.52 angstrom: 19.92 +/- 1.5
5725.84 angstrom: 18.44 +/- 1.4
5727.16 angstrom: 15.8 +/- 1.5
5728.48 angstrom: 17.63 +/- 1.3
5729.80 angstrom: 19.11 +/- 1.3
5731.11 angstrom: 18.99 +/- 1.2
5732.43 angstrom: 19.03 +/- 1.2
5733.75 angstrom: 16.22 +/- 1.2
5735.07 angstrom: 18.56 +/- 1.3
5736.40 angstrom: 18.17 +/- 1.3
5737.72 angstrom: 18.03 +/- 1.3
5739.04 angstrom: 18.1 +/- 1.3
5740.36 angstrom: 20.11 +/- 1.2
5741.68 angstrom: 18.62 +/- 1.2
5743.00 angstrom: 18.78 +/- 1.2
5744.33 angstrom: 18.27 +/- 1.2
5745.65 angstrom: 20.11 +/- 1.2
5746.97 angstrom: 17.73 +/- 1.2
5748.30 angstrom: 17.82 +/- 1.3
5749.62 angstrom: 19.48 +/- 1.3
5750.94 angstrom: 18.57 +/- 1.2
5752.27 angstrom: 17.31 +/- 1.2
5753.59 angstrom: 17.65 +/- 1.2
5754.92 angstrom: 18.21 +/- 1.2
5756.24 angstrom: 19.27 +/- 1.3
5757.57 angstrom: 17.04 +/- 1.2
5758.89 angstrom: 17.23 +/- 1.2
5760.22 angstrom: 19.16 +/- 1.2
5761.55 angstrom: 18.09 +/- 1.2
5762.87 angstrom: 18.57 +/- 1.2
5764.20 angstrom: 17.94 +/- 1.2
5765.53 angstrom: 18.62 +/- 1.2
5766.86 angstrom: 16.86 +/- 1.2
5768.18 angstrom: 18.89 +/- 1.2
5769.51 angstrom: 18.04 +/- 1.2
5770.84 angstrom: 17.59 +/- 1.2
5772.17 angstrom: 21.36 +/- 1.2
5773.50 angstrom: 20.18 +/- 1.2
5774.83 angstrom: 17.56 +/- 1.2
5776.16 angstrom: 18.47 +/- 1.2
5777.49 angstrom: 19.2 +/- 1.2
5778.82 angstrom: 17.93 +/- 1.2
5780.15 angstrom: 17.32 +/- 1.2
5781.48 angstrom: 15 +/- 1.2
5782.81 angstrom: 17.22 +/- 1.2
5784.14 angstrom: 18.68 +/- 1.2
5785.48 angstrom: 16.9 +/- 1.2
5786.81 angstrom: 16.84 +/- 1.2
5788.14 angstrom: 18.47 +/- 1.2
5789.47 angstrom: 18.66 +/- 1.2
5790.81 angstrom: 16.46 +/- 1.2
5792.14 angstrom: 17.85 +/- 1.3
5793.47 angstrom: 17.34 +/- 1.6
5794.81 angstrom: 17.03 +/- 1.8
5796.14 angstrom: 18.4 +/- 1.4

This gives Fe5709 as 1.26 angstrom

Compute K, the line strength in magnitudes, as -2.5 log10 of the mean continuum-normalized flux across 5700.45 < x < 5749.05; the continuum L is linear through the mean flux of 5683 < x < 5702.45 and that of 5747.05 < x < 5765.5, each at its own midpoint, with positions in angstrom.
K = 0.021 mag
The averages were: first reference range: 18.3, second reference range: 18.2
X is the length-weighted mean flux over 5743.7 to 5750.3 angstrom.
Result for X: 18.7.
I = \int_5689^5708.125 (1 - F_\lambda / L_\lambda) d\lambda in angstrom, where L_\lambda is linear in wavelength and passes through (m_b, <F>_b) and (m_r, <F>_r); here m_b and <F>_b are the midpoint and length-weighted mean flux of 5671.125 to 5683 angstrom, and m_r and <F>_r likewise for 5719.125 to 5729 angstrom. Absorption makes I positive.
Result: 0.5 angstrom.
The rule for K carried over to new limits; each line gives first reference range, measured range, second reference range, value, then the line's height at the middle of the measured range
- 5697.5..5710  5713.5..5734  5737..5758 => -0.04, 17.6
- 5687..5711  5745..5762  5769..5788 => -0.02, 17.9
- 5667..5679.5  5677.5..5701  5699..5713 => -0.06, 17.5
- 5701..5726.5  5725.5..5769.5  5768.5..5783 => -0.02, 17.9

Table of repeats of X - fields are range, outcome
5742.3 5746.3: 19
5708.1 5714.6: 16.9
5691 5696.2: 18.9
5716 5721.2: 18.6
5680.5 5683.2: 17.2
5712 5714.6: 15.9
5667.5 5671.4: 18.6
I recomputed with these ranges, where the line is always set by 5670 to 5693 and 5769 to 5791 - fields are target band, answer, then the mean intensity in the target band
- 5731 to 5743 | -0.23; 18.4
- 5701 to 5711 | 0.92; 16.5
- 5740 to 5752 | -0.45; 18.7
